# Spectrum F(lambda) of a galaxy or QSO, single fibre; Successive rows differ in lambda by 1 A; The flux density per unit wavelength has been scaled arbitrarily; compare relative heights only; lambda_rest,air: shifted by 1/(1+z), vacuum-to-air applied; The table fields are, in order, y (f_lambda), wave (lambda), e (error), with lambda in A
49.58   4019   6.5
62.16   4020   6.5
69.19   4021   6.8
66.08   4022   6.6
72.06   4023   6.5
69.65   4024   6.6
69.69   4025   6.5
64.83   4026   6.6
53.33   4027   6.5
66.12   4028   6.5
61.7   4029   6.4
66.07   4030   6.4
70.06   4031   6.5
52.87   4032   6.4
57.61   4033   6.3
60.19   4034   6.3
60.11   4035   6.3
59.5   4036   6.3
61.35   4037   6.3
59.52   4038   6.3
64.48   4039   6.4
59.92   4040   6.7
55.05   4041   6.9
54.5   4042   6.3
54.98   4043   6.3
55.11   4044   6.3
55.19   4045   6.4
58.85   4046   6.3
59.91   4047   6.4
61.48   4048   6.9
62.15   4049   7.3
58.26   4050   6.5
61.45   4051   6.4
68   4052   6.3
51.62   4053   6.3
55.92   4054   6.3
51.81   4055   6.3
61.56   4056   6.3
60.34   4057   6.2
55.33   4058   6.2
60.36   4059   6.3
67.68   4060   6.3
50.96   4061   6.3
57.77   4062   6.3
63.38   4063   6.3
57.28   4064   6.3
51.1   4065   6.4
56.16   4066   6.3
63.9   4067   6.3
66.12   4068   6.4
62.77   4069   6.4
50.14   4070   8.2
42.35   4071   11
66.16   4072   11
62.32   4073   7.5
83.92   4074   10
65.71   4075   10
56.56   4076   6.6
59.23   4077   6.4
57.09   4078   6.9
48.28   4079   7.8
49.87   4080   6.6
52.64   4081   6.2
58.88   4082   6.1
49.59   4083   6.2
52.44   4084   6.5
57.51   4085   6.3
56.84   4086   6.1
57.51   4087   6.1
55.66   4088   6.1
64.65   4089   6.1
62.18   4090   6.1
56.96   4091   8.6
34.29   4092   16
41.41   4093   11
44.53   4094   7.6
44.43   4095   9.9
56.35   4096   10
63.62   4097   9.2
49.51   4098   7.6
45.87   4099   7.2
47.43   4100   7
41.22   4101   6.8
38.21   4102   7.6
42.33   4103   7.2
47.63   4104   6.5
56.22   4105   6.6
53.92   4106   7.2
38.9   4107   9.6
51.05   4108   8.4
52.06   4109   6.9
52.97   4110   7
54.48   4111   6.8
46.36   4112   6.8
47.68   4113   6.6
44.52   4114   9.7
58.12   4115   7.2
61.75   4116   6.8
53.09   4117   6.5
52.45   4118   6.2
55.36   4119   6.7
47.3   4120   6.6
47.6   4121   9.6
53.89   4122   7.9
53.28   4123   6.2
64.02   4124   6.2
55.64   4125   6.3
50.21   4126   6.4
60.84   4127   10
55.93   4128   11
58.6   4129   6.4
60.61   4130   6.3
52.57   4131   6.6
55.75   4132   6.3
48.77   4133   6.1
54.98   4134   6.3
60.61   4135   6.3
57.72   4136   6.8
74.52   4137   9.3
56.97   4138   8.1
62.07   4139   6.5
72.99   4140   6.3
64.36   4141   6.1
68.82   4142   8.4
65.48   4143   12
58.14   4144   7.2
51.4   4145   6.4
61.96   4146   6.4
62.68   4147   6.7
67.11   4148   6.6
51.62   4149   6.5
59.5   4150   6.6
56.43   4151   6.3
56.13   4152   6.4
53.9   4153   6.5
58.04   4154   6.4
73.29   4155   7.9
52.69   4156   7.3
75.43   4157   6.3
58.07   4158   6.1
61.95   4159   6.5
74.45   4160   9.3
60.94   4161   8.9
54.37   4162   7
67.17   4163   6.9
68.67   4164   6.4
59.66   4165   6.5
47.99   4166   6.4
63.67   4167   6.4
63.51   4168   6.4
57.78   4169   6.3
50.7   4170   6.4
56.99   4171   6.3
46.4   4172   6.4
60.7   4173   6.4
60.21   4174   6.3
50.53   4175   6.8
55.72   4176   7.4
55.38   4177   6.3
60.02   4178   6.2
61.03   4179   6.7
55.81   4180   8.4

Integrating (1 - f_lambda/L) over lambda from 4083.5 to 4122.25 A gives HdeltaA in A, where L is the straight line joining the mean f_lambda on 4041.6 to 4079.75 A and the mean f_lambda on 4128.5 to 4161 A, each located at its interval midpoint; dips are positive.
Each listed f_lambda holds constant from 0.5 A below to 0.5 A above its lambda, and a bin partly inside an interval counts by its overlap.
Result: 5.7 A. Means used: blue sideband 58.8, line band 51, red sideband 60.9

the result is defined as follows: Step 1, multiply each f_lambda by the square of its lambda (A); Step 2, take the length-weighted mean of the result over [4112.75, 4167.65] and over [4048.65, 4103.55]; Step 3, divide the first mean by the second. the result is 1.1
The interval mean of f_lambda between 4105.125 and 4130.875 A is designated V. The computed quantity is 53.3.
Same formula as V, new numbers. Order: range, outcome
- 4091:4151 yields 54.1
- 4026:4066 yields 59.1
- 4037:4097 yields 57.2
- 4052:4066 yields 57.7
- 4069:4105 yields 53.4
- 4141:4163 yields 61.3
